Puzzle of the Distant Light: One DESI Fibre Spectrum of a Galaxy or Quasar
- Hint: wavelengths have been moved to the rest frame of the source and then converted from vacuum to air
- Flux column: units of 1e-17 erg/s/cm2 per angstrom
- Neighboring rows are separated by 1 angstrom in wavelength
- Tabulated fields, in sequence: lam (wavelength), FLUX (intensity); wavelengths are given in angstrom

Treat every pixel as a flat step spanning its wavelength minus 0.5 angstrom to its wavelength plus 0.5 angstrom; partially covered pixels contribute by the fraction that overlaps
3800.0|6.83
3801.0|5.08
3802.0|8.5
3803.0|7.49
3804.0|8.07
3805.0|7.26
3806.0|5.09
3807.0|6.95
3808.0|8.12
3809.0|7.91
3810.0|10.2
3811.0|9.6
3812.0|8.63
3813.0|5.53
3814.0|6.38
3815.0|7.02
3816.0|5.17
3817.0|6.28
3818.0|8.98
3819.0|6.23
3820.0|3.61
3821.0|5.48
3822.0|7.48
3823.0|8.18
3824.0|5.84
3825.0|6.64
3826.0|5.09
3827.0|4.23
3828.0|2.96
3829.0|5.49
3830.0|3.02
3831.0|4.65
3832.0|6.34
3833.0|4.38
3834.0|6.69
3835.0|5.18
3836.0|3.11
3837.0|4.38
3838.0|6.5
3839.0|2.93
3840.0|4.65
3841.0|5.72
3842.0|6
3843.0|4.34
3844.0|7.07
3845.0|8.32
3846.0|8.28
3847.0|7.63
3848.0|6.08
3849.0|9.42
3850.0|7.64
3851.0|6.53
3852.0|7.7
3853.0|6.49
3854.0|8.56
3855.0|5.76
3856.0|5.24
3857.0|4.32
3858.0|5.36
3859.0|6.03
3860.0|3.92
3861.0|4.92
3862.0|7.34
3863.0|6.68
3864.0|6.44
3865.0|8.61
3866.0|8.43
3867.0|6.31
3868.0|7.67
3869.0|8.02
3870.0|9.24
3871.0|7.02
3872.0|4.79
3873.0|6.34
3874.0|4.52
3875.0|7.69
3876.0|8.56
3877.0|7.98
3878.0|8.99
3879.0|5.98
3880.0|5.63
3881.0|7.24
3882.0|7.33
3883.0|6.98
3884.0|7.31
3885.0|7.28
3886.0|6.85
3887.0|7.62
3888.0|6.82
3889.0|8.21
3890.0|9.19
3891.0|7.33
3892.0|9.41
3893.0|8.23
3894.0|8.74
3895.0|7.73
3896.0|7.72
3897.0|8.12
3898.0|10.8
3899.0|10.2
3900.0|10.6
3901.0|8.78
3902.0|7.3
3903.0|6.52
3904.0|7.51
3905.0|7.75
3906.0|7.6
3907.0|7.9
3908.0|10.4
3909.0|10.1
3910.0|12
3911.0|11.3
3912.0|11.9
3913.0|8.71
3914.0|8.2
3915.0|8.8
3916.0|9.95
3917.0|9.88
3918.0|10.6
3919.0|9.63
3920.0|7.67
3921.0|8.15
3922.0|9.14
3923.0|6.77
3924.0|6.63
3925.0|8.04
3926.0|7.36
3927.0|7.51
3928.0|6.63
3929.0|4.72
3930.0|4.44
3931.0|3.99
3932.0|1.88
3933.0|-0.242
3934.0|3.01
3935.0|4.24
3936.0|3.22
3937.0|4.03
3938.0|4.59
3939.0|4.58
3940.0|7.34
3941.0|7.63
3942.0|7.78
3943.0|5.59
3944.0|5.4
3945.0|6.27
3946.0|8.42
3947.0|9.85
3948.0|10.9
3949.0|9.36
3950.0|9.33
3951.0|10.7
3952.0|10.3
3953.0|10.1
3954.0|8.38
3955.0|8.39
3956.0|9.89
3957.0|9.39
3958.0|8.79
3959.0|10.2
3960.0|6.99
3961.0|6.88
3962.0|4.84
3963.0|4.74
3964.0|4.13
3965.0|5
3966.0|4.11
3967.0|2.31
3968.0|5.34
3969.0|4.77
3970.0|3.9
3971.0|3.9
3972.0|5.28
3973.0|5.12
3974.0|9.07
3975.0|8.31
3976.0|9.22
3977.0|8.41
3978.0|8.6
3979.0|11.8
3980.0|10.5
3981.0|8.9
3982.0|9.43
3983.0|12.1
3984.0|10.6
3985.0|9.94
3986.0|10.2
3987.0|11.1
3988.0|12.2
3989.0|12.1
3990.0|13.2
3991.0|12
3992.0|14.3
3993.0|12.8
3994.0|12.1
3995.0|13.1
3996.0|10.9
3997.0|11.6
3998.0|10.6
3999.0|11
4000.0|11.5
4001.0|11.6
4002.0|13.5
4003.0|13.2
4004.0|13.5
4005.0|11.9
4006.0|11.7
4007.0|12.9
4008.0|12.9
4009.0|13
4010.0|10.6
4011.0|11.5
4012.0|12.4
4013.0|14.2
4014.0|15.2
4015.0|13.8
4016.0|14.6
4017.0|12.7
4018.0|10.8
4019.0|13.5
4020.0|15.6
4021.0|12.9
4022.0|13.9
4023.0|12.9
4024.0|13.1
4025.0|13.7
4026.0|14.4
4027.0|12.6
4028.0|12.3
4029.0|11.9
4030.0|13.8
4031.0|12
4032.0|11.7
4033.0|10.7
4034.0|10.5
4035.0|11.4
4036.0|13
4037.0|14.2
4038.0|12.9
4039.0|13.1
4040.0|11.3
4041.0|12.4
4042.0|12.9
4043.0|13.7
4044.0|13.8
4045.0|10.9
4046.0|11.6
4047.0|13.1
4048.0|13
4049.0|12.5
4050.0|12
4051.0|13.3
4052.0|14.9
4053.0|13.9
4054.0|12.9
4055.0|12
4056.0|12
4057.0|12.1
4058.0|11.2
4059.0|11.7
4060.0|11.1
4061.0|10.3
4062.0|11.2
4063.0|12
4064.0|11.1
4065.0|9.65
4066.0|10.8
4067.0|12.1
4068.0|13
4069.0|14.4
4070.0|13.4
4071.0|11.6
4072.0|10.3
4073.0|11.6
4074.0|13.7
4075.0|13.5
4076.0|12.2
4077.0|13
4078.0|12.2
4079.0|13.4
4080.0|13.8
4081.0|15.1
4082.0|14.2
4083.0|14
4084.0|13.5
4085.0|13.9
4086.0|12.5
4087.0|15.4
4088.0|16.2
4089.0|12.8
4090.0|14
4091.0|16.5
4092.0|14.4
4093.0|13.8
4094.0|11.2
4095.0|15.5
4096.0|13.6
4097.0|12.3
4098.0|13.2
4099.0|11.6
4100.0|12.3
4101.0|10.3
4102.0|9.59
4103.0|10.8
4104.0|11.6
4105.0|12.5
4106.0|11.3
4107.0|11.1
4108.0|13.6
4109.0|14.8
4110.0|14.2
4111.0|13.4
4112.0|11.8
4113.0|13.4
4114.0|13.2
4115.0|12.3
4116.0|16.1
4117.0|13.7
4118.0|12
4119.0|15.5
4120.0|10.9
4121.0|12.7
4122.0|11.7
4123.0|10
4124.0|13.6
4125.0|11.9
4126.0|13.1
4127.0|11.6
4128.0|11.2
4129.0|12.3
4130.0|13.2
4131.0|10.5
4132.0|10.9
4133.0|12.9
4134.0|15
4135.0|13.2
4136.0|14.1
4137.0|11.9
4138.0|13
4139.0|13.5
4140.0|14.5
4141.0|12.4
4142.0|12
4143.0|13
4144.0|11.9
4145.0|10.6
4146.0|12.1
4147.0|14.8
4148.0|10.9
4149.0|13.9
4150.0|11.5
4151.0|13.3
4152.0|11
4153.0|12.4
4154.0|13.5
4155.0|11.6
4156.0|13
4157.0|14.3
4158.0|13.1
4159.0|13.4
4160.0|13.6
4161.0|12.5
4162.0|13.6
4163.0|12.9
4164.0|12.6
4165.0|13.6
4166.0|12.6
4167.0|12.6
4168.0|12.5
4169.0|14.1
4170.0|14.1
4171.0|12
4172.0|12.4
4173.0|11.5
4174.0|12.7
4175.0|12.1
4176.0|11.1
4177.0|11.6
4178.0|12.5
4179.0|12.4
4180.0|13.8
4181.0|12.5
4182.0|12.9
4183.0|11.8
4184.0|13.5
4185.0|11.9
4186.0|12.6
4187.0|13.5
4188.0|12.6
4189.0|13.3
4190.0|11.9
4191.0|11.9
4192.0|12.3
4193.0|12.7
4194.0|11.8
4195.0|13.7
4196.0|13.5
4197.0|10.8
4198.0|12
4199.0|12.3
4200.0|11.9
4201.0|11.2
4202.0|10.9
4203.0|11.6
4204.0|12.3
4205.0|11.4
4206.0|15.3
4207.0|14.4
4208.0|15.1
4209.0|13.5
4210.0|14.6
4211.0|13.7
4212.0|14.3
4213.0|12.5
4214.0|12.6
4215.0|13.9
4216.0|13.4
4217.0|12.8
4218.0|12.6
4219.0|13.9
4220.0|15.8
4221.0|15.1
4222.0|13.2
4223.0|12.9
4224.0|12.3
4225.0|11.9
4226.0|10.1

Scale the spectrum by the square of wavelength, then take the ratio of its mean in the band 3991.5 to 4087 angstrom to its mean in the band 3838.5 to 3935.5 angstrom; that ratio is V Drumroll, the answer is 1.9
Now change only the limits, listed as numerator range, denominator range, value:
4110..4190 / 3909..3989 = 1.84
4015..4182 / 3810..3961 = 1.98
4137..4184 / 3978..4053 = 1.10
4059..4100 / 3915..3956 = 1.95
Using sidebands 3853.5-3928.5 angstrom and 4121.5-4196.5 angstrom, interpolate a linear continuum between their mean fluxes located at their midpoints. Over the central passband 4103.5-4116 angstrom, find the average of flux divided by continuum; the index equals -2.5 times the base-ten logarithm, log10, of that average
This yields -0.10 mag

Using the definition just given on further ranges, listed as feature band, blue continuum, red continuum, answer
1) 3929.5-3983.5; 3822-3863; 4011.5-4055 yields 0.42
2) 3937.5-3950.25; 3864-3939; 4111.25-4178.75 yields 0.13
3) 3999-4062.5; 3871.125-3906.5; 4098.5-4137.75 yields -0.19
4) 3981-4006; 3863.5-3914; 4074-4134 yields -0.13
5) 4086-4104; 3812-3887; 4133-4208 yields -0.17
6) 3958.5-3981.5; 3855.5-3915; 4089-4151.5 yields 0.40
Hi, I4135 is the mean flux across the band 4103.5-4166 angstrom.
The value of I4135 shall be 12.7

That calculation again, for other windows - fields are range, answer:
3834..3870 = 6.38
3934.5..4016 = 9.29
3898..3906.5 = 8.43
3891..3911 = 8.84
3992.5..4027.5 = 12.7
